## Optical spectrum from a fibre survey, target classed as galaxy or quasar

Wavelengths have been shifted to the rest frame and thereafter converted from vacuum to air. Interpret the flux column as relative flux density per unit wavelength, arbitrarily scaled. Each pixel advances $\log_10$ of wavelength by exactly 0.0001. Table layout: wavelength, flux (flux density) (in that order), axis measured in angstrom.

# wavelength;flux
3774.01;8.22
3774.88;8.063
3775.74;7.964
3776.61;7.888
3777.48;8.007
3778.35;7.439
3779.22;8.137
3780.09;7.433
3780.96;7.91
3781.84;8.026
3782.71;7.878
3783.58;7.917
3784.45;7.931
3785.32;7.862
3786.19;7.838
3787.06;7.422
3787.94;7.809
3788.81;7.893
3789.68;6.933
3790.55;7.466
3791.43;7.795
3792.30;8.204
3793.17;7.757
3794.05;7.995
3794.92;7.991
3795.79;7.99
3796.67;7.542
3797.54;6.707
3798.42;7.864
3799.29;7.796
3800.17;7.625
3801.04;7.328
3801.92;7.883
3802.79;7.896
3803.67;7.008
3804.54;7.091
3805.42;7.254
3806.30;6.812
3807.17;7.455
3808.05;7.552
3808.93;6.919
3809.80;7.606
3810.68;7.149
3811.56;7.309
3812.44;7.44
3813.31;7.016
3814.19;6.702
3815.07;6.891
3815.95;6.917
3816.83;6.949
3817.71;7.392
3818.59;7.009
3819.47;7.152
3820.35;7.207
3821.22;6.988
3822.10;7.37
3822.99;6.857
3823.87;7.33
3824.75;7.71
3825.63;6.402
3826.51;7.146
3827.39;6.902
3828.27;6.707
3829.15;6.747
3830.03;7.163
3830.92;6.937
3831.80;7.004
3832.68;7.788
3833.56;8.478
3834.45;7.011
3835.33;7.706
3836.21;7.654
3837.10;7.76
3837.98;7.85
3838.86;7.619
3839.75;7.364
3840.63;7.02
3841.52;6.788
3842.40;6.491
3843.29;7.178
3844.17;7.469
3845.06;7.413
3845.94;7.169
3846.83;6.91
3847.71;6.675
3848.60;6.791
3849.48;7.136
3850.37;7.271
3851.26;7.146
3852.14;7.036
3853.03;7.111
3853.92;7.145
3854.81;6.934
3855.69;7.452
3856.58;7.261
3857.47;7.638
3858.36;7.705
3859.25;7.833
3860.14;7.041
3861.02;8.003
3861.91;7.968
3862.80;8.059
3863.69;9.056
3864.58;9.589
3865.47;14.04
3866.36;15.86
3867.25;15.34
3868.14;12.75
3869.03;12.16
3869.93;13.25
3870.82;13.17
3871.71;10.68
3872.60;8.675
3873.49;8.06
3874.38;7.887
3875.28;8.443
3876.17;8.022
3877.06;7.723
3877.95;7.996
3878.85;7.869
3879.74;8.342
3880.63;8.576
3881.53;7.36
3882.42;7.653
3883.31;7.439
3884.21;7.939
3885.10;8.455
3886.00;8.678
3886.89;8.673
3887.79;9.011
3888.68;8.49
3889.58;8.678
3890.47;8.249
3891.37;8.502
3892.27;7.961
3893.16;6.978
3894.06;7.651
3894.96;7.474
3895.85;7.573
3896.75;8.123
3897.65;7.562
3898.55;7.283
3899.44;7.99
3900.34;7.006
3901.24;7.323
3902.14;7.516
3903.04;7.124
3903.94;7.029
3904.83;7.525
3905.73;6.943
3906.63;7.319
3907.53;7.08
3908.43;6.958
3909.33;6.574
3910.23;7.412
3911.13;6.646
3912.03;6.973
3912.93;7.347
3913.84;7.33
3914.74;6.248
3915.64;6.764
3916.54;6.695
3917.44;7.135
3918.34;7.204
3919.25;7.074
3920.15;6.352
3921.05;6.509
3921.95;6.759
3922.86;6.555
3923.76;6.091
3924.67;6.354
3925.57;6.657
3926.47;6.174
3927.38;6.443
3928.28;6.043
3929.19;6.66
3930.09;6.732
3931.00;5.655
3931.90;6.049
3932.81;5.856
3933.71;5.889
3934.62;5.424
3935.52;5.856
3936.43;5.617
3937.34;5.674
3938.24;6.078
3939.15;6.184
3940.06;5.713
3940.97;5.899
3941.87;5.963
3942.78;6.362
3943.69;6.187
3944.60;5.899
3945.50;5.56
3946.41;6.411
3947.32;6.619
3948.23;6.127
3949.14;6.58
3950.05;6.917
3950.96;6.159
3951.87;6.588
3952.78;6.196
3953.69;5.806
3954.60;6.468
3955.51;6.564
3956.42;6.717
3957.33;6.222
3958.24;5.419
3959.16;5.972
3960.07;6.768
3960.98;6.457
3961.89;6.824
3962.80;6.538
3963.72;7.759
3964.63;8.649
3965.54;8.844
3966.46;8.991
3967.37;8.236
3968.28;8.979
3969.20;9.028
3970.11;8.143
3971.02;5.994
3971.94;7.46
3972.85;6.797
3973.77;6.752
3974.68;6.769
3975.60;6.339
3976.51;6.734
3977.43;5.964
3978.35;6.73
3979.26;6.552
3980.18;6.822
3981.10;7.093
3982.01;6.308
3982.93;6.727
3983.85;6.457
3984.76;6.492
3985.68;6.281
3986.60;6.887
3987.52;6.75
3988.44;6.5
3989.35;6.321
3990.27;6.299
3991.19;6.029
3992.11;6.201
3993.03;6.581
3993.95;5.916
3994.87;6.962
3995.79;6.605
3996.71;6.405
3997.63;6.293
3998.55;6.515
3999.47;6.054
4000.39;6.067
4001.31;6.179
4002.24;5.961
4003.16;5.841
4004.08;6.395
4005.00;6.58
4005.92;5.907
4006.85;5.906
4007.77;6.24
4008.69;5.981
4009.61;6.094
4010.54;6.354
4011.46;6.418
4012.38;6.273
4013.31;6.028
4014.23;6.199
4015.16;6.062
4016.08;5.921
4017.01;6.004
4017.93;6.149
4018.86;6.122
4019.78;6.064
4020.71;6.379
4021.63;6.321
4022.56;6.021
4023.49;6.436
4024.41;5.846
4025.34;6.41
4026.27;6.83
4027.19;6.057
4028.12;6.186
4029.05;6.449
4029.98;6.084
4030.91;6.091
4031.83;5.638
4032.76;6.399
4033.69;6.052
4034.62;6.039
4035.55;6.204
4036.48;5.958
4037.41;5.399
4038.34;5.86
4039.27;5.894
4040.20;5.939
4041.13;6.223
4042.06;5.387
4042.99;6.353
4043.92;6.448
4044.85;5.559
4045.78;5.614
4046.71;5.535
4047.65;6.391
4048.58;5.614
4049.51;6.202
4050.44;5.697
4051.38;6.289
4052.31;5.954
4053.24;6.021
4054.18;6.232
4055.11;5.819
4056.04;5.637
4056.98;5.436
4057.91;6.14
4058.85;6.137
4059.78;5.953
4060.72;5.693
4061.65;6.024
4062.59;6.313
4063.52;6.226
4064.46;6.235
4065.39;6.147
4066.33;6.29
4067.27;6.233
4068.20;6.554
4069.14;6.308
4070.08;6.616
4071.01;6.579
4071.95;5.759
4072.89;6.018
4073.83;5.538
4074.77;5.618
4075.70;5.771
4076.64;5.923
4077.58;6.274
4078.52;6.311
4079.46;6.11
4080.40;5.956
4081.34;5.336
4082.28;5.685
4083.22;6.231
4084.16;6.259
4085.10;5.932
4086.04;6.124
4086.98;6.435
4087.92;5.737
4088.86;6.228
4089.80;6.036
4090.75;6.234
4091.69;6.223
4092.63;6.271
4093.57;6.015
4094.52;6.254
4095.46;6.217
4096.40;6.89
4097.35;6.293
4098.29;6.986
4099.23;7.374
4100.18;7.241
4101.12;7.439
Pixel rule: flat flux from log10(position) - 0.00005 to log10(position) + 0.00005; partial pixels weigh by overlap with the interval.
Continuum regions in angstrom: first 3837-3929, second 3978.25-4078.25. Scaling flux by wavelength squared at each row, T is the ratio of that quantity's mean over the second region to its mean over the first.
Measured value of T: 0.8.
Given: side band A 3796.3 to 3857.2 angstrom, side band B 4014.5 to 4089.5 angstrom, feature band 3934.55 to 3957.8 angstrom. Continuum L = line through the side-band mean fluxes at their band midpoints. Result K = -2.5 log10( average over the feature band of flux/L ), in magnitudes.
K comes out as 0.075 mag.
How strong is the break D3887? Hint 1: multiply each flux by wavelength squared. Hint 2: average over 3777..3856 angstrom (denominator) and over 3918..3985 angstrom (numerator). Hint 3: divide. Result 0.96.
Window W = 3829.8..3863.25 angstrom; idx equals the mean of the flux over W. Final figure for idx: 7.34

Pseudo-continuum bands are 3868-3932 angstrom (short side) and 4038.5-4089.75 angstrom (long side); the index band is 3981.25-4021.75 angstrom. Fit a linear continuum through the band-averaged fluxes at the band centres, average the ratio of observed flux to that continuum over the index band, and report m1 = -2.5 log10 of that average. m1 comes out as 0.063 mag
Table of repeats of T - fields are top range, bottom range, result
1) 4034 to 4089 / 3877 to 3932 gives 0.89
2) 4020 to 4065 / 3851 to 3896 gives 0.75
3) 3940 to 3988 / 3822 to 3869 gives 0.90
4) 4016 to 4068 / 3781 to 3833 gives 0.92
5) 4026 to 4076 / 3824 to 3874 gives 0.81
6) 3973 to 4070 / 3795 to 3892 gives 0.85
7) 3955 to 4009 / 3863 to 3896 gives 0.76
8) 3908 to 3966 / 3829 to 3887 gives 0.81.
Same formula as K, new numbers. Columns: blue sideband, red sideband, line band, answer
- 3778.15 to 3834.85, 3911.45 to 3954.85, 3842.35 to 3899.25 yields -0.23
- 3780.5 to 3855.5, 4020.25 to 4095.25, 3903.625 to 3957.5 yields 0.05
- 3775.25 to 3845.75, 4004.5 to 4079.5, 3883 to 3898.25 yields -0.16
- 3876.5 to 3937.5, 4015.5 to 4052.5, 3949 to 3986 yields -0.04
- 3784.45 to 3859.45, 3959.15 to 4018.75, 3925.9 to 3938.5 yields 0.15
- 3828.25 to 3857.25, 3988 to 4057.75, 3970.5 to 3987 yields -0.04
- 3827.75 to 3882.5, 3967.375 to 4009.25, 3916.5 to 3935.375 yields 0.16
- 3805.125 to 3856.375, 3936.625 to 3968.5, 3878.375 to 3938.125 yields -0.05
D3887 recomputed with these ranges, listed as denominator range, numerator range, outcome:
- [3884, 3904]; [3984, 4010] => 0.84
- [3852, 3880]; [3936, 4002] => 0.75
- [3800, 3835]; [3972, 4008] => 0.97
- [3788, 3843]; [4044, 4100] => 0.95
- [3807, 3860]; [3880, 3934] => 1.04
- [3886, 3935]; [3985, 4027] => 0.93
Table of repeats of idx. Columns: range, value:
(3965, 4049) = 6.41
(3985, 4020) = 6.25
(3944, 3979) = 6.87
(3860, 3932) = 8.04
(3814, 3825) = 7.11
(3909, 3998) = 6.6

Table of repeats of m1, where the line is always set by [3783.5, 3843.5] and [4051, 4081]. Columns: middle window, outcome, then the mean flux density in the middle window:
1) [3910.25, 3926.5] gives 0.01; 6.75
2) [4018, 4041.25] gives 0.02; 6.11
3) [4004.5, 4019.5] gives 0.03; 6.14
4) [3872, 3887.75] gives -0.16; 8.15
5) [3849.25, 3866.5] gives -0.16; 8.25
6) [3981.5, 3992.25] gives 0.00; 6.45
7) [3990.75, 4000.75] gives 0.02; 6.33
